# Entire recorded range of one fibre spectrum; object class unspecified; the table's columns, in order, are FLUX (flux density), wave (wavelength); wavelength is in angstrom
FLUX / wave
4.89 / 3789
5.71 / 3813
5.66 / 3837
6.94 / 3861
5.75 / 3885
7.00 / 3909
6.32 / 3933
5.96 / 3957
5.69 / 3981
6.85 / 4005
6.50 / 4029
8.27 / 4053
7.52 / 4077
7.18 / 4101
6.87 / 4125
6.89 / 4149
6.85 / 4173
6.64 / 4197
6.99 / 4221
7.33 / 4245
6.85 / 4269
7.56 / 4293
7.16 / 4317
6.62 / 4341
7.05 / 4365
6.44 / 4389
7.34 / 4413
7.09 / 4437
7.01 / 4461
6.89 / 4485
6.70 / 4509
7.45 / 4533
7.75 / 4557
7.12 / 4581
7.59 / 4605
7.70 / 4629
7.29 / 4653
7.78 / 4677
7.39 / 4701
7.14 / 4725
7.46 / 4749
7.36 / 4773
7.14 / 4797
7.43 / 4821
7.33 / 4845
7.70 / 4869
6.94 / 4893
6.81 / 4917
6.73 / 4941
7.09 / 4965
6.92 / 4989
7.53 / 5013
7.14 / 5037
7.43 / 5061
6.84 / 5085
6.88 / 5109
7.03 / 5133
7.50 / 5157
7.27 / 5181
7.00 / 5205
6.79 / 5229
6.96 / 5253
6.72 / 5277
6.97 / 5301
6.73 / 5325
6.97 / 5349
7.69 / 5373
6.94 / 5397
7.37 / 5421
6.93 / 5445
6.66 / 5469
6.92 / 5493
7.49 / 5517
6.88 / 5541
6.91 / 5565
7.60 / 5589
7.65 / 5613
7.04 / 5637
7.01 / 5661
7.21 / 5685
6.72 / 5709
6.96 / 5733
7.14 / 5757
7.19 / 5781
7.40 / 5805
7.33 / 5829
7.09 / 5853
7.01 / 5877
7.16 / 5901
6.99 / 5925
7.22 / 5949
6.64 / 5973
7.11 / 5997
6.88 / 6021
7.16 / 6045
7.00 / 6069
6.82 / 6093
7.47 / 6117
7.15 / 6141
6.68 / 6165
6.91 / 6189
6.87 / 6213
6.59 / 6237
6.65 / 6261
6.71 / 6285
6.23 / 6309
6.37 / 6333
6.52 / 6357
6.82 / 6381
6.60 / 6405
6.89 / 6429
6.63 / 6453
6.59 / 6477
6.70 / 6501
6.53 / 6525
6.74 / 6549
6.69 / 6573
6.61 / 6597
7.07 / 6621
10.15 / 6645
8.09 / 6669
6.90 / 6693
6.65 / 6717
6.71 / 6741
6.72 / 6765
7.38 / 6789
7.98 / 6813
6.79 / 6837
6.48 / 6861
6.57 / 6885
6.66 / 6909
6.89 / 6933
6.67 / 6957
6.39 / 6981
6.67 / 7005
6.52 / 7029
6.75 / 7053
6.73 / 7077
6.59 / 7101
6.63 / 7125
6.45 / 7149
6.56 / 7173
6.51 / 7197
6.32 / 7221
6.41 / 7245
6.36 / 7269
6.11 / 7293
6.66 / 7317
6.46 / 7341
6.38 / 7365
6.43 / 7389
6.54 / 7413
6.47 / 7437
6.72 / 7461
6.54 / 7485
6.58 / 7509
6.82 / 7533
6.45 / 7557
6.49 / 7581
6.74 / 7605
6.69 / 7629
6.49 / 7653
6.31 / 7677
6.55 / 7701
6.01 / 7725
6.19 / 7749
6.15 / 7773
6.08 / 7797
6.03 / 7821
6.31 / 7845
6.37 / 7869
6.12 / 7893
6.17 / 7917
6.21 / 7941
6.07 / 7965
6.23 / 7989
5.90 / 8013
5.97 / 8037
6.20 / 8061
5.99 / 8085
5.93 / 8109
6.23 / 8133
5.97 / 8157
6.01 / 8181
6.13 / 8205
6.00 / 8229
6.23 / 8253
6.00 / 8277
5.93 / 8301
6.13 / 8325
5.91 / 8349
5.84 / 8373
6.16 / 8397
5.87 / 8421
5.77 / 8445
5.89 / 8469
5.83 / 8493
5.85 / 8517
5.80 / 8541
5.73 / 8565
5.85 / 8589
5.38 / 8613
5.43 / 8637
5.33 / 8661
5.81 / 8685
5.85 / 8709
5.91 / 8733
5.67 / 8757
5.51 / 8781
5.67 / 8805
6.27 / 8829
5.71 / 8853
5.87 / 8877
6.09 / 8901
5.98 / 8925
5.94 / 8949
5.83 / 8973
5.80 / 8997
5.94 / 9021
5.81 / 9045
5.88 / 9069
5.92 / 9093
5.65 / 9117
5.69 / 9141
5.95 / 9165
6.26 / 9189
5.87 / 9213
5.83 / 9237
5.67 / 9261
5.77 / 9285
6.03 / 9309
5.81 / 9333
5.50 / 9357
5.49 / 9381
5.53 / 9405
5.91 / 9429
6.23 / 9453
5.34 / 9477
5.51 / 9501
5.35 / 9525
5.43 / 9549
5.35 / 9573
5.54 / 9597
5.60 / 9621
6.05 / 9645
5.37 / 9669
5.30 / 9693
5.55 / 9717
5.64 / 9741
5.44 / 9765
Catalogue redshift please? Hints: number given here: 0.012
